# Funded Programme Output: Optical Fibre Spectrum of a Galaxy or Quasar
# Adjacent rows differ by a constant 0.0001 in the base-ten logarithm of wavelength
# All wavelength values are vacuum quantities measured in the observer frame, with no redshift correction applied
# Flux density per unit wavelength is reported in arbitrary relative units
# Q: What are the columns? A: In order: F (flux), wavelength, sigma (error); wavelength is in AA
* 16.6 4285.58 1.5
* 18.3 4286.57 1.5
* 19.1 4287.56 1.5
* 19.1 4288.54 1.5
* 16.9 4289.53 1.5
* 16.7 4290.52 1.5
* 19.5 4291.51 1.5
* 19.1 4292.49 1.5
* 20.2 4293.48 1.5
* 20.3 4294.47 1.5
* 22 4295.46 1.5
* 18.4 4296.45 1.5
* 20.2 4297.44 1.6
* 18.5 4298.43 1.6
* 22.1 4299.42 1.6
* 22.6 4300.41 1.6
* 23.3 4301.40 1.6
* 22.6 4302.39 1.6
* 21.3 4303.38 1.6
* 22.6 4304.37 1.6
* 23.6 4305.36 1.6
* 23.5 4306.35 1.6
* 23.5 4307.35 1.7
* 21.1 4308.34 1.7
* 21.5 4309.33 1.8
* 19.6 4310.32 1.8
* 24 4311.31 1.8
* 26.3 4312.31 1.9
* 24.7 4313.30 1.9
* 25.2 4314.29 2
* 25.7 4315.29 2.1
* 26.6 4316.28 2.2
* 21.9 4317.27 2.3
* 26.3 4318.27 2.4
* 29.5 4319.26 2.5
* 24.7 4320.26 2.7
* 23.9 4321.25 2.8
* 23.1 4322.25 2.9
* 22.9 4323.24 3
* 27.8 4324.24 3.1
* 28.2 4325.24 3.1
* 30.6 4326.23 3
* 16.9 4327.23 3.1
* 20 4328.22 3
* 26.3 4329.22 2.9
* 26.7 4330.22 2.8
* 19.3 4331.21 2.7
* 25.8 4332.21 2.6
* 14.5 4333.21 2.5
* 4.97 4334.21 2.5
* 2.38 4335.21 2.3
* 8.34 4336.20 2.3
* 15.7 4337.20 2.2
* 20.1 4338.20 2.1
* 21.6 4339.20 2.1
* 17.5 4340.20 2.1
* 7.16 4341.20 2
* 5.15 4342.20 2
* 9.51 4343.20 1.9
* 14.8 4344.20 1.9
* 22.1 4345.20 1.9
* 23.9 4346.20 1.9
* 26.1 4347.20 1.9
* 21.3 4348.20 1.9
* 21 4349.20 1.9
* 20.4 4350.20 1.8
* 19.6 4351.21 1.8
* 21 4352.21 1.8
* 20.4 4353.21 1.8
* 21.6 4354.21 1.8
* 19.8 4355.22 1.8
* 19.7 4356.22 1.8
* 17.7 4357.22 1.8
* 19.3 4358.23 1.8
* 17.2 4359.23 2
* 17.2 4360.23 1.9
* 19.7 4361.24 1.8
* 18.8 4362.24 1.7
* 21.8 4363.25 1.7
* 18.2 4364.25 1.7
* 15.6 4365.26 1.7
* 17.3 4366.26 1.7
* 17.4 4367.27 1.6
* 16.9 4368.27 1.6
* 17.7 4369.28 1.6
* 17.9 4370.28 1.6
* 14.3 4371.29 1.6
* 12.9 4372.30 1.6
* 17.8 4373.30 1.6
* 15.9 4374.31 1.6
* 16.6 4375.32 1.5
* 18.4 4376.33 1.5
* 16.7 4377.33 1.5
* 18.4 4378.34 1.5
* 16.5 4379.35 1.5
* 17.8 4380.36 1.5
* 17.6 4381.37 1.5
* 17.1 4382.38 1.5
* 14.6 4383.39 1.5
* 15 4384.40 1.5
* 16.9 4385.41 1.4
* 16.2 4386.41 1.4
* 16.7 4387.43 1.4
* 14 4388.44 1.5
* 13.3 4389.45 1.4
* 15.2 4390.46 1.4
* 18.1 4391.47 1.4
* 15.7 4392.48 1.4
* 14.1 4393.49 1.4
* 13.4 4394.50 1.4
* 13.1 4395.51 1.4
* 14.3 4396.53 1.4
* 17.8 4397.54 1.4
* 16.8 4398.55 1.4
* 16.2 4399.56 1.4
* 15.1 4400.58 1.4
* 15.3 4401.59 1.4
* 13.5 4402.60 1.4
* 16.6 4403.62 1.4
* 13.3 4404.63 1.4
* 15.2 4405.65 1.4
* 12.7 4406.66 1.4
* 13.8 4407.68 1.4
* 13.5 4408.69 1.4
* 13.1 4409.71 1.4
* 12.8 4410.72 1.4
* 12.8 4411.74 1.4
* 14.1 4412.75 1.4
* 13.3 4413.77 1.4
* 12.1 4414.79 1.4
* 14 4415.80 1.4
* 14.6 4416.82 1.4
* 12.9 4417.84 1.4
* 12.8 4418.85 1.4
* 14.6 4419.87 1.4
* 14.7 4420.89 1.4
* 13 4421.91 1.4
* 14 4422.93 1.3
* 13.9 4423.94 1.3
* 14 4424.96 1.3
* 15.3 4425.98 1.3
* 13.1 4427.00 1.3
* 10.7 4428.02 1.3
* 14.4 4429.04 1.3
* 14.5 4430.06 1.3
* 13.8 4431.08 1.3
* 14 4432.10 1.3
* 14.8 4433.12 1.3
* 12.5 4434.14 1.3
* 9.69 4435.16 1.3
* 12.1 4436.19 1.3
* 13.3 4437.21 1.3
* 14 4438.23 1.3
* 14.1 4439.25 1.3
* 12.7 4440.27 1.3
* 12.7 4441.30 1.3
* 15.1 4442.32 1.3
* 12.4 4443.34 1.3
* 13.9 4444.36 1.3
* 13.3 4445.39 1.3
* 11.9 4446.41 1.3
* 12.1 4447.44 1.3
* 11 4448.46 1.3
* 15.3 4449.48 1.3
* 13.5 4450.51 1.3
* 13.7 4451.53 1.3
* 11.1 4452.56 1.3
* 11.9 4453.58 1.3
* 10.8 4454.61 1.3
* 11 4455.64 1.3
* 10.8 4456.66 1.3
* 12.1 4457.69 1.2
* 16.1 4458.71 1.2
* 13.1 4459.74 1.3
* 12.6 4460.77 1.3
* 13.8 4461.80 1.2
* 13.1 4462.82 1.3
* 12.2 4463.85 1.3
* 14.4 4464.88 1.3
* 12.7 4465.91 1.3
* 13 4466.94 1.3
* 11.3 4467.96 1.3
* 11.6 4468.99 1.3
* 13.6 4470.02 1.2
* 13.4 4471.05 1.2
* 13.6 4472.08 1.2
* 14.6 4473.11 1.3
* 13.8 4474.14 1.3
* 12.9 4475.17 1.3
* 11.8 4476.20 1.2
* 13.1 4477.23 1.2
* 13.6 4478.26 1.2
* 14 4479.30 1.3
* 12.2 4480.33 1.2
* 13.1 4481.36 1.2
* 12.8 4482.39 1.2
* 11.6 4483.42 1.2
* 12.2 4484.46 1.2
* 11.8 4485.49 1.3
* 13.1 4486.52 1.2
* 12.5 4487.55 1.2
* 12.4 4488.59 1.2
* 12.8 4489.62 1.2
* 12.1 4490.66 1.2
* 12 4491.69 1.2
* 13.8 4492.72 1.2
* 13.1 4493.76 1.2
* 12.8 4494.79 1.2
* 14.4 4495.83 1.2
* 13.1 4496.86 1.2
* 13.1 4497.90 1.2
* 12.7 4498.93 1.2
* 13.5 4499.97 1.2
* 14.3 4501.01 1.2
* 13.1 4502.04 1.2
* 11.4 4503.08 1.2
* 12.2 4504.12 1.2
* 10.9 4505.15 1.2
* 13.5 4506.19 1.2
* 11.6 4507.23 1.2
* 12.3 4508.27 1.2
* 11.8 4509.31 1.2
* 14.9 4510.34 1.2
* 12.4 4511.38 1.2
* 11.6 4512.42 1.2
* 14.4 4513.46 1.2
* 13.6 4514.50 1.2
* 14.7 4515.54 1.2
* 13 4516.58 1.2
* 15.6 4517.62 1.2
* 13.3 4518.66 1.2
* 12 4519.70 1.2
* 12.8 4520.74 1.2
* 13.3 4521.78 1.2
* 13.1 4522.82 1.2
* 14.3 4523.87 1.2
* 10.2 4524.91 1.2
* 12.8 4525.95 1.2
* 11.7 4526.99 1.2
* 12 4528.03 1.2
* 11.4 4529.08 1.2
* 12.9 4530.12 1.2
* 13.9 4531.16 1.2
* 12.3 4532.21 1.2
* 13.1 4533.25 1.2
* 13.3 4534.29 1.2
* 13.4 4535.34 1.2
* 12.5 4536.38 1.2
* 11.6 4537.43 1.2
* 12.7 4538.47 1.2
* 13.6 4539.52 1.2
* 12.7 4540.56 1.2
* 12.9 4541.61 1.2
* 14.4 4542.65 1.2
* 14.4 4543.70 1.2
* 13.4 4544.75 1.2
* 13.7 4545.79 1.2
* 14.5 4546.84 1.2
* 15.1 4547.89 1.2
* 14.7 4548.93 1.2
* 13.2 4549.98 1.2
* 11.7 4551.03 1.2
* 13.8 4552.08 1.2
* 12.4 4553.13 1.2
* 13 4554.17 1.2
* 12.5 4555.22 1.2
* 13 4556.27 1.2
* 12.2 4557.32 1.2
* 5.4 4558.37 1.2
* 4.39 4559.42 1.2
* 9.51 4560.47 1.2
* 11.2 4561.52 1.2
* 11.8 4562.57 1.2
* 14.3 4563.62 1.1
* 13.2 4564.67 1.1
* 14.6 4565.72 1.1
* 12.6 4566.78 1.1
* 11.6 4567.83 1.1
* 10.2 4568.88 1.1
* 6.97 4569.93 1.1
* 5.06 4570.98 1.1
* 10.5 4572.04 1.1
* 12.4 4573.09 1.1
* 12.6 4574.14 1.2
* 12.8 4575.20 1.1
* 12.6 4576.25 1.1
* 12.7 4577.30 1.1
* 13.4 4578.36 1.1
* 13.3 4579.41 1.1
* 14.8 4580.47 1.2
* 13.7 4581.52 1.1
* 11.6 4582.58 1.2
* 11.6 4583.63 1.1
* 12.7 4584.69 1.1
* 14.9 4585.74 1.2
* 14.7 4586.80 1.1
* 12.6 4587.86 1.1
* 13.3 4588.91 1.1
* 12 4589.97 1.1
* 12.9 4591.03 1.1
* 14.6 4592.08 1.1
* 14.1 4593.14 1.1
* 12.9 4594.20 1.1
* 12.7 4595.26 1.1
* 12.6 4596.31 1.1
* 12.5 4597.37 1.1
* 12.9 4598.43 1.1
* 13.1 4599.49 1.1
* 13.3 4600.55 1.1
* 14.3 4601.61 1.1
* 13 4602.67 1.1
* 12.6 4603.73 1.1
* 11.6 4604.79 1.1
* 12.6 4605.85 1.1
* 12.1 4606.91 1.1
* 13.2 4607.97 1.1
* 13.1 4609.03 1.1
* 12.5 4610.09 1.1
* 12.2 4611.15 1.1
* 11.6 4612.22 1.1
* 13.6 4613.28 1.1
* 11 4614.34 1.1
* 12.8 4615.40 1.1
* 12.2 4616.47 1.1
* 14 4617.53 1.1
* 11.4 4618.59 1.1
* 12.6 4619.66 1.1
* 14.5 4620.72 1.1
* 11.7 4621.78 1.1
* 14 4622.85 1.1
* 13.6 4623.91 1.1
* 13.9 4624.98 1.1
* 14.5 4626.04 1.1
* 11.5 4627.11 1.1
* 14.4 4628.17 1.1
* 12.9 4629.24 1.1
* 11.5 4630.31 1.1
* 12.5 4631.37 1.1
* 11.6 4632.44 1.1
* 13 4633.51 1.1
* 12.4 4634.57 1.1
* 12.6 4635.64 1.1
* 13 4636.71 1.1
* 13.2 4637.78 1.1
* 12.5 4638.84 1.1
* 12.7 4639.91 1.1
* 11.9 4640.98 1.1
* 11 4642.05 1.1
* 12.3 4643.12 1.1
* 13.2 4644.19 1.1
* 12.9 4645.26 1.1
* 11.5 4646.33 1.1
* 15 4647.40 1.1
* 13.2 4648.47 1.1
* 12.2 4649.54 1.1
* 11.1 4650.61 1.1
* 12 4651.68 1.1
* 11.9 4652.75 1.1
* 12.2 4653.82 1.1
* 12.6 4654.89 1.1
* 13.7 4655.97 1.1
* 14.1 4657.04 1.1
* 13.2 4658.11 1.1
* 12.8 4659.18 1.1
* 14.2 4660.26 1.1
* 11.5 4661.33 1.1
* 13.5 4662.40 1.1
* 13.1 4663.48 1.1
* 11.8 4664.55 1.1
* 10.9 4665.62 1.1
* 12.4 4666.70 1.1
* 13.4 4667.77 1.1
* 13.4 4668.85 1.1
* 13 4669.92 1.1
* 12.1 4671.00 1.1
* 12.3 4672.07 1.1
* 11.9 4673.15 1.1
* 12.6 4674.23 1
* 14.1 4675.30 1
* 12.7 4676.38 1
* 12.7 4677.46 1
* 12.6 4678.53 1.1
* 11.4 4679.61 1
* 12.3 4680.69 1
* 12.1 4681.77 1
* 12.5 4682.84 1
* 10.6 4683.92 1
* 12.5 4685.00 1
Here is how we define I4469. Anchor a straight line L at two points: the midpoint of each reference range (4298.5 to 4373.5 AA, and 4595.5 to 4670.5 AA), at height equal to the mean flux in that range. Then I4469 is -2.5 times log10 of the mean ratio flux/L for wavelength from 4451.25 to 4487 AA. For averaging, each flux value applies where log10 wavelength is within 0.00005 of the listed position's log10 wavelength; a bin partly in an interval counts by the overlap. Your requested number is 0.30 mag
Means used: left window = 20.1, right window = 12.7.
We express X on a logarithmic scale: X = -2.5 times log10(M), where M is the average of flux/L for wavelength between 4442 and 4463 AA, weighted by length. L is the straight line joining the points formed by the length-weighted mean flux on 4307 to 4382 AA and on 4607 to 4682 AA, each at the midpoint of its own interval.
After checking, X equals 0.31 mag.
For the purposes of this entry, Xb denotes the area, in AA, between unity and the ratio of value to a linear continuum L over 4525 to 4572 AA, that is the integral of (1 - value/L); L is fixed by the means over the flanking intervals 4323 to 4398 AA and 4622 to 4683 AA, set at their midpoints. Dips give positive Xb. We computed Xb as 7.5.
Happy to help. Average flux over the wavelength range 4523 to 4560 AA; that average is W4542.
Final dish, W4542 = 12.5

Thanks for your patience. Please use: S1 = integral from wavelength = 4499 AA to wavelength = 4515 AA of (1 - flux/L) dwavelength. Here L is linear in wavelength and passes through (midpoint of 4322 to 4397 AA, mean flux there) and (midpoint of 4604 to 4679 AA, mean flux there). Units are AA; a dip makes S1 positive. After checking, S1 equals 2.5 AA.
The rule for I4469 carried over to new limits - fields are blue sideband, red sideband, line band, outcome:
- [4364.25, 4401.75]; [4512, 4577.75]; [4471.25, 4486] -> 0.08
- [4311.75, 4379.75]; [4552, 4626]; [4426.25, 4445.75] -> 0.26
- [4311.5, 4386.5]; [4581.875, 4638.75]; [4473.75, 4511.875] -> 0.22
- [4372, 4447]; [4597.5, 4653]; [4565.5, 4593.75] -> 0.06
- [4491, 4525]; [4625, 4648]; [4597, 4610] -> -0.01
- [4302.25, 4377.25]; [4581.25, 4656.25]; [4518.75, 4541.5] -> 0.19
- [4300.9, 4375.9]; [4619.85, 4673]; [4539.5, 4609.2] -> 0.15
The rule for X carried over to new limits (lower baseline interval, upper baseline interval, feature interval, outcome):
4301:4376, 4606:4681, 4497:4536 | 0.215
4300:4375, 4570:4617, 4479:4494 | 0.239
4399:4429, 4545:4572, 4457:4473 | -0.005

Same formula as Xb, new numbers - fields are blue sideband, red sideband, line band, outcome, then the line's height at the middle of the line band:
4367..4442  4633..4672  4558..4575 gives 3.7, 13.4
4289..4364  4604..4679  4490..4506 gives 3.3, 16.2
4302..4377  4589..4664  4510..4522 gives 1.6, 15.5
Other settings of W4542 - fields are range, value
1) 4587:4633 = 12.9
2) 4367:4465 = 14.3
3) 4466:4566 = 12.8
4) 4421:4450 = 13.3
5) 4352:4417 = 16.2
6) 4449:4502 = 12.9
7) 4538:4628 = 12.6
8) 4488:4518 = 13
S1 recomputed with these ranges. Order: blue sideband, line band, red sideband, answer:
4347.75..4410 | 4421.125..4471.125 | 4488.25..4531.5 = 6.0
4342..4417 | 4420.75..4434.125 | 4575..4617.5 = 1.7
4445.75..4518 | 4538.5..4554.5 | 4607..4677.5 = -0.9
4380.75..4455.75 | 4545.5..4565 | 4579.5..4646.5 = 1.7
